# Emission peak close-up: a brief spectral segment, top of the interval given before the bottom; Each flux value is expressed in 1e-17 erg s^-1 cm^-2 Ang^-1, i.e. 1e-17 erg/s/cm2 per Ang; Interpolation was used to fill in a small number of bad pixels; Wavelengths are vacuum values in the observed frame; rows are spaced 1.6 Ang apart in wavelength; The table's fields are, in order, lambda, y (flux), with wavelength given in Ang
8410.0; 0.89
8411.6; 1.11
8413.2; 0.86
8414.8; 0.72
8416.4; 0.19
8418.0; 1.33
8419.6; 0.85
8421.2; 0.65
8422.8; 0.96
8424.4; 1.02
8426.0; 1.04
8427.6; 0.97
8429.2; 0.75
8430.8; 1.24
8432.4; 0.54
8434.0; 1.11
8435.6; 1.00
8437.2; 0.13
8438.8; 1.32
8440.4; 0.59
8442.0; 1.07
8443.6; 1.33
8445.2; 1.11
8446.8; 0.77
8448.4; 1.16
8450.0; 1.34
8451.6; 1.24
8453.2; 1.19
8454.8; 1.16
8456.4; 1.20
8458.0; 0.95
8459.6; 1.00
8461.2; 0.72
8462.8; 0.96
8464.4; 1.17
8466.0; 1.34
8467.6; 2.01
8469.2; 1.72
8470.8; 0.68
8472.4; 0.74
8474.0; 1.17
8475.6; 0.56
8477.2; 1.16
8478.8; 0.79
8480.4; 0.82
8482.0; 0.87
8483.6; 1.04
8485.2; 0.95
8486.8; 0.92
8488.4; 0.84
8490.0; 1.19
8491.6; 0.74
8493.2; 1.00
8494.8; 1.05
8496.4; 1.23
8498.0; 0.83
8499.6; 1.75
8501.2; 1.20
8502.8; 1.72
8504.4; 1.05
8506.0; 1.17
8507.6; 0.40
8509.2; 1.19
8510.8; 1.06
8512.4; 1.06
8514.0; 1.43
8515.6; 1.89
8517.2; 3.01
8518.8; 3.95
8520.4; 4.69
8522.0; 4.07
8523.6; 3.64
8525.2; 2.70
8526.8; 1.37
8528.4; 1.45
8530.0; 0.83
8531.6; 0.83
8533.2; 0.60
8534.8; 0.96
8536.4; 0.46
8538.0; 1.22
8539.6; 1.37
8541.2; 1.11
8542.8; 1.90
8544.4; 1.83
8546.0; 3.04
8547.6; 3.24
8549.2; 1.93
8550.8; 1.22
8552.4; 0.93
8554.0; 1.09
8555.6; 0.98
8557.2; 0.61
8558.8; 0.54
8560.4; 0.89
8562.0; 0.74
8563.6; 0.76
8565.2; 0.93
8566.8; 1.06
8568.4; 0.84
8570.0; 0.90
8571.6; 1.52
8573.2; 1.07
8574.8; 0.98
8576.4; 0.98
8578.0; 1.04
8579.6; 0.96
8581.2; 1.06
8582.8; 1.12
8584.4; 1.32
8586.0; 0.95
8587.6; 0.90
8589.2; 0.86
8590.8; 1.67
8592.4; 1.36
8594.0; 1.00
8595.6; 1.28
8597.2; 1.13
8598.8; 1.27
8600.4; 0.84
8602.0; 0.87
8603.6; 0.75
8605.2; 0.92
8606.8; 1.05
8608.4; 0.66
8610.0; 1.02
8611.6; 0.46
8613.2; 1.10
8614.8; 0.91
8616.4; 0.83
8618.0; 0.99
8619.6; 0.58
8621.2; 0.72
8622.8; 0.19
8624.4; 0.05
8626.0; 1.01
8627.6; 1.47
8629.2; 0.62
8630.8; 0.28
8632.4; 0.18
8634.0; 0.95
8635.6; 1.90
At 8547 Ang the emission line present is [N II]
